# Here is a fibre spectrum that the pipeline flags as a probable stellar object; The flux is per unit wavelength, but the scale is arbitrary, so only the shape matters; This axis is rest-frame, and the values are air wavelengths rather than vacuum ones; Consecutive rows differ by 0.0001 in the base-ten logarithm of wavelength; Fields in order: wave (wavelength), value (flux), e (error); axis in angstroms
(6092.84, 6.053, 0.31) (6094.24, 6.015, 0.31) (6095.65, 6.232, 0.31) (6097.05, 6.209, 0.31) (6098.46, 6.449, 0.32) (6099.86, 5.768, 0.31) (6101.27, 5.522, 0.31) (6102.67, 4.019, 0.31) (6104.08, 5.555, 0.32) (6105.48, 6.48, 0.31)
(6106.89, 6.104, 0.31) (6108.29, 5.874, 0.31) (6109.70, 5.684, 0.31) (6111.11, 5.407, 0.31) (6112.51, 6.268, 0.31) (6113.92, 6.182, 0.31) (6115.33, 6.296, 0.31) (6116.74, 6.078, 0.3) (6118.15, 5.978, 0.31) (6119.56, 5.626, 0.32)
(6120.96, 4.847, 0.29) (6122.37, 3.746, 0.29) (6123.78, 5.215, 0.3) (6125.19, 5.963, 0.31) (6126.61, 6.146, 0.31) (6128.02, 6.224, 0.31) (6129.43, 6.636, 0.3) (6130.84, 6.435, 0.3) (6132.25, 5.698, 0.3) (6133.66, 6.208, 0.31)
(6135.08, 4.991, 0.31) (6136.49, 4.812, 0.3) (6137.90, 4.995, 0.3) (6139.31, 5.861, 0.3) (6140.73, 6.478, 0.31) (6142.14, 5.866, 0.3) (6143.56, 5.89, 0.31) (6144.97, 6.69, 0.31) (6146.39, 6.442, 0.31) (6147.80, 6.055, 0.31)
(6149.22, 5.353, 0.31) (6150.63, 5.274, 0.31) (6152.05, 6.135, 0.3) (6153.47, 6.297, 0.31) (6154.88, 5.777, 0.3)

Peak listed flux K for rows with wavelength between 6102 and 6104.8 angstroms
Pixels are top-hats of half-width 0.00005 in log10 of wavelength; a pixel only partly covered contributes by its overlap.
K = 5.555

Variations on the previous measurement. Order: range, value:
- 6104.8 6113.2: 6.48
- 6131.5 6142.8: 6.478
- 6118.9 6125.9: 5.963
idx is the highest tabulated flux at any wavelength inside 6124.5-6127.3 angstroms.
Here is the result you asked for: 6.146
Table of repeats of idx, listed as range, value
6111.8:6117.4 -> 6.296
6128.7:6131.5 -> 6.636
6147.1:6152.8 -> 6.135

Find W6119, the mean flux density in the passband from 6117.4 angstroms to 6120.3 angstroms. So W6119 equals 5.8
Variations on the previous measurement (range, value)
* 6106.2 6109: 5.99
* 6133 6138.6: 5.24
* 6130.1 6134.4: 6.11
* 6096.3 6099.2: 6.32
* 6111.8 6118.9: 6.15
